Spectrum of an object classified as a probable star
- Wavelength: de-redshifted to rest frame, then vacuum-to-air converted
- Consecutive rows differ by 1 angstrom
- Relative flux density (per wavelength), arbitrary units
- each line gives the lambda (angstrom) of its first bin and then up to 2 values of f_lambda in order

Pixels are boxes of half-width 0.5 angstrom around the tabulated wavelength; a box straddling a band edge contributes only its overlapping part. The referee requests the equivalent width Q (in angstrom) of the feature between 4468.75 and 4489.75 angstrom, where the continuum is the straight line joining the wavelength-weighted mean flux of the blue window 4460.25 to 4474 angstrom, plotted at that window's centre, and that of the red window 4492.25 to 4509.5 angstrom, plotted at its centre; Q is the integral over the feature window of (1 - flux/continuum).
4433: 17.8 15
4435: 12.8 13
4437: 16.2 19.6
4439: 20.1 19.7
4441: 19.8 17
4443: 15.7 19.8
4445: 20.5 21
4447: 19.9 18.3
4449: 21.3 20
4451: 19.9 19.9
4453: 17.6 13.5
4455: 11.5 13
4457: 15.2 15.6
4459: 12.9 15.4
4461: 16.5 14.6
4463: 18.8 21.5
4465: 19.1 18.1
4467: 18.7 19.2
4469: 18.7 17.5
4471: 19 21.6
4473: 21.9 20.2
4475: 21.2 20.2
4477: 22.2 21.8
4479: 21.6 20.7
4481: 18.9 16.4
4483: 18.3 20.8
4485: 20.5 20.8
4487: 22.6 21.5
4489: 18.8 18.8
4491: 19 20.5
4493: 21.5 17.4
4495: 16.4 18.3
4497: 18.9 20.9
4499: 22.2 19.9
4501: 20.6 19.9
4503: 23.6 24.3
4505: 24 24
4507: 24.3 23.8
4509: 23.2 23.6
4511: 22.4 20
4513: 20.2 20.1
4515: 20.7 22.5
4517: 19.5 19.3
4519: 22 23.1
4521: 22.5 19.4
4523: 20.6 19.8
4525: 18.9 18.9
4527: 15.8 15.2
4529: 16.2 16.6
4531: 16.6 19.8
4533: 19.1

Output -0.5 angstrom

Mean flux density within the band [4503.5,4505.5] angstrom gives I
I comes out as 24.1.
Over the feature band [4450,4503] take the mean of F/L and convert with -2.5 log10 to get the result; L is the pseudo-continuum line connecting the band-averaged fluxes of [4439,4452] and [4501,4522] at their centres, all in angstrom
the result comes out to 0.10 mag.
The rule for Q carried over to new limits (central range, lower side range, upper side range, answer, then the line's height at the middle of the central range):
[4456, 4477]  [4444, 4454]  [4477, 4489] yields 1.8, 19.9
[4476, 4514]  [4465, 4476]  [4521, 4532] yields -3.9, 19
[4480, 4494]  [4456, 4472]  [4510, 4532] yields -1.2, 18.3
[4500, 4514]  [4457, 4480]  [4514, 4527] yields -1.7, 20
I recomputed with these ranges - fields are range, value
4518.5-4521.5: 22.5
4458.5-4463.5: 15.6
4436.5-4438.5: 17.9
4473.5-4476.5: 20.5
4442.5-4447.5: 19.4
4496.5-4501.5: 20.5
